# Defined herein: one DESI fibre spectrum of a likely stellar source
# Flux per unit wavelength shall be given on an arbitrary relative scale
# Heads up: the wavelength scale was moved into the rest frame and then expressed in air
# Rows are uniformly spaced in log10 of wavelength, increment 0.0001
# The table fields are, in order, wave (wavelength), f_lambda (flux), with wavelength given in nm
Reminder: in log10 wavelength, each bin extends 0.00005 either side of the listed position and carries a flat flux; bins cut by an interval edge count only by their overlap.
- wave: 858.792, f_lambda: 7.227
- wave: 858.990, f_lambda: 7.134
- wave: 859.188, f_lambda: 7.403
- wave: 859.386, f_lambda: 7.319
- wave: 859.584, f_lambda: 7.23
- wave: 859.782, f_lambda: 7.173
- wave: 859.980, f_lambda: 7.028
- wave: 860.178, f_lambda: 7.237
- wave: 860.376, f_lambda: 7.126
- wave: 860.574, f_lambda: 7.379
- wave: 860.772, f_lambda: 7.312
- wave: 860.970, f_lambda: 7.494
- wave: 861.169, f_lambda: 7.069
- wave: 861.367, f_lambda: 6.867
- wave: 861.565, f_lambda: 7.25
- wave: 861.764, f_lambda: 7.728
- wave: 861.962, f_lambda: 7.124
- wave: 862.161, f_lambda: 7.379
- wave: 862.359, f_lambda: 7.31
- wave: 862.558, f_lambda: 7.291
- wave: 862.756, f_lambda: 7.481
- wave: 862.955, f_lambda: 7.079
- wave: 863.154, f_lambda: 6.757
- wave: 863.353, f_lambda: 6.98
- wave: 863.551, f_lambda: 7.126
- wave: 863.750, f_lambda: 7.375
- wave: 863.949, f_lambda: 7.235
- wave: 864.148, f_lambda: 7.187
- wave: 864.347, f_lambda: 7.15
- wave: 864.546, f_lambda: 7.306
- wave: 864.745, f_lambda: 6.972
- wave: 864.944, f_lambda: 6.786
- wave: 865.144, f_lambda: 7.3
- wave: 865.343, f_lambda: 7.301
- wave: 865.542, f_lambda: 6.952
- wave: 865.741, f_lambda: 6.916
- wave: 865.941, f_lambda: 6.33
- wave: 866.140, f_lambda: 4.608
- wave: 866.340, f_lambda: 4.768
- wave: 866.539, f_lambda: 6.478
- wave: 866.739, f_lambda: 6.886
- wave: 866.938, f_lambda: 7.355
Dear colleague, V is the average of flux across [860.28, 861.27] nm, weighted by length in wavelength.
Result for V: 7.28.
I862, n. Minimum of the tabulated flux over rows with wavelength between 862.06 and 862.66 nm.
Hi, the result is 7.291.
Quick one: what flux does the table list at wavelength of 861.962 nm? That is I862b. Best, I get 7.124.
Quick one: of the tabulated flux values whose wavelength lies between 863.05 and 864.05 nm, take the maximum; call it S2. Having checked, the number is 7.375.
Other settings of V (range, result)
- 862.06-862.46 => 7.34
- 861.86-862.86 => 7.32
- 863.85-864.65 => 7.22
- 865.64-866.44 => 5.66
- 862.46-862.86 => 7.39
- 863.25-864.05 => 7.18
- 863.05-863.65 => 6.96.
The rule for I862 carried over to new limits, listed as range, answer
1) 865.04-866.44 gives 4.608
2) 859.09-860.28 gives 7.028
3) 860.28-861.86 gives 6.867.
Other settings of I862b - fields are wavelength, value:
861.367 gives 6.867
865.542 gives 6.952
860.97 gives 7.494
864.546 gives 7.306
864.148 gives 7.187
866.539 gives 6.478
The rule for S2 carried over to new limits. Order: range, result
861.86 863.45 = 7.481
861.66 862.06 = 7.728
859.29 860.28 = 7.319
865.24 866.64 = 7.301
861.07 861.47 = 7.069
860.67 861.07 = 7.494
